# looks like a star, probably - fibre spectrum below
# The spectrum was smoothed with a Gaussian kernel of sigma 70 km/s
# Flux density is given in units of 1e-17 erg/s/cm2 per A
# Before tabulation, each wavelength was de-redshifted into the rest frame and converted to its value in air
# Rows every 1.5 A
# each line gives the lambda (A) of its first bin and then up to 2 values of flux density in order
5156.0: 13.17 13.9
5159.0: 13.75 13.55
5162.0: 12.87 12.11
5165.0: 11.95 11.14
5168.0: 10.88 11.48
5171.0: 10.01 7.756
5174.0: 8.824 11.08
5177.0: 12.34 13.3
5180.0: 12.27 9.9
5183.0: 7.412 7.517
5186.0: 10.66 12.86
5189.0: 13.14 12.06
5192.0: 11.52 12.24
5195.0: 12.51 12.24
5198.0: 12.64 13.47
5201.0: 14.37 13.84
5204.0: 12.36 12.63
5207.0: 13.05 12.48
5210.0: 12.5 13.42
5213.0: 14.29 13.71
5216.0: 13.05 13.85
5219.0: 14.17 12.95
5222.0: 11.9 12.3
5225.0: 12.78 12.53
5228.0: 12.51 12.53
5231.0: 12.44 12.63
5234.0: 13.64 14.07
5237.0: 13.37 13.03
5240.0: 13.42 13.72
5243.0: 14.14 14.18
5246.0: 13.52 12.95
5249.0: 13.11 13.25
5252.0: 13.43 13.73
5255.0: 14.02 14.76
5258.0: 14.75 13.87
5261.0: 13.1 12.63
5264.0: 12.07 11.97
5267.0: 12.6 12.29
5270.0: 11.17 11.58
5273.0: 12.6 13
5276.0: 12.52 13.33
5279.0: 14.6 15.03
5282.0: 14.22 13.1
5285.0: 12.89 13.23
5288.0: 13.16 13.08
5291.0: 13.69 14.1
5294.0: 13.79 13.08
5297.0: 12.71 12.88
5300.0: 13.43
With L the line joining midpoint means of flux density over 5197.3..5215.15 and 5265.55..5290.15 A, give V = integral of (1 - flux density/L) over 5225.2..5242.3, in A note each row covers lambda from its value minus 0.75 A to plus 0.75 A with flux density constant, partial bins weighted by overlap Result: 0.08 A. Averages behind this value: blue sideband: 13.2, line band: 13.1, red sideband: 13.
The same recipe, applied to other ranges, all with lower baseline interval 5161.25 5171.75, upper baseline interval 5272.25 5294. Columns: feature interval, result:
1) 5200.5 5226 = -1.8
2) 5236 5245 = -0.6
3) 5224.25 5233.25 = 0.0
